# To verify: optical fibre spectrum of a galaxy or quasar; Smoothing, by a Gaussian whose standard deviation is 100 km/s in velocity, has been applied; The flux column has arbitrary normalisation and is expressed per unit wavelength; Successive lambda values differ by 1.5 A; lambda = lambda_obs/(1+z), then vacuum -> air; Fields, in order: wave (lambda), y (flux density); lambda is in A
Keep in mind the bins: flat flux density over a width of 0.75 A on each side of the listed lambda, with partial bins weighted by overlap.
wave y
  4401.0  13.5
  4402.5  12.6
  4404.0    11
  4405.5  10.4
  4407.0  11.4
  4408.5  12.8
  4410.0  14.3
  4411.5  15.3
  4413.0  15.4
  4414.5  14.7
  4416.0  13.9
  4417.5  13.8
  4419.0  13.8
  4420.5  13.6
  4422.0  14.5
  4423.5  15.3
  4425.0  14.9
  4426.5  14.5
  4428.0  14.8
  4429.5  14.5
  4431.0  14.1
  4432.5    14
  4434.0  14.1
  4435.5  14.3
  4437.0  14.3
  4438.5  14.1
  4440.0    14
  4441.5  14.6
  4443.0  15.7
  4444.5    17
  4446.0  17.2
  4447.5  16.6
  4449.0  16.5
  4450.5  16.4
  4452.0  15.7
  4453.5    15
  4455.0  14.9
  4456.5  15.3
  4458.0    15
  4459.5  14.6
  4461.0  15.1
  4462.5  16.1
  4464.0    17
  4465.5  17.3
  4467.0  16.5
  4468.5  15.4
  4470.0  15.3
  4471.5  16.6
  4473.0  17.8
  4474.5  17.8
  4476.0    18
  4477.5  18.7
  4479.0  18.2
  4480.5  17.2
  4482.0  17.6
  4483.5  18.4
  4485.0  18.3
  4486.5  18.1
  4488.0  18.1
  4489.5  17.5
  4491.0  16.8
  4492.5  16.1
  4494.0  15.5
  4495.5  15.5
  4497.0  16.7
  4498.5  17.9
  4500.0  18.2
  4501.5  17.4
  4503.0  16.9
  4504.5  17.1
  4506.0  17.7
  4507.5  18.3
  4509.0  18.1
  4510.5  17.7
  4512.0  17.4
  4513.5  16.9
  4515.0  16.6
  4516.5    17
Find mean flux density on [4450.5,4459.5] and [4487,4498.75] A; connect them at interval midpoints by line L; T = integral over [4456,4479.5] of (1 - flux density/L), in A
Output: -1.2 A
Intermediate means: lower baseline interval 15.2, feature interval 16.5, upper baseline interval 16.7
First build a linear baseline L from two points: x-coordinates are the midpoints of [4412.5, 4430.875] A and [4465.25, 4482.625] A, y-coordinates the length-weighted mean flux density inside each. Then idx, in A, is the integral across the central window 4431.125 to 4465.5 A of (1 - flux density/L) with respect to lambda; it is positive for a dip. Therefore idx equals 1.1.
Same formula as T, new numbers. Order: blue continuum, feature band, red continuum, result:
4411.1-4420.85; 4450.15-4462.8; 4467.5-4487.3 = 0.9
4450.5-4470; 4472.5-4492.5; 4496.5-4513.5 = -1.5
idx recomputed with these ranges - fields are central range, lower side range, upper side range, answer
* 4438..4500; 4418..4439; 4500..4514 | -2.0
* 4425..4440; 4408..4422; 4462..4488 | 0.8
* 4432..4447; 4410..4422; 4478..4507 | 0.3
